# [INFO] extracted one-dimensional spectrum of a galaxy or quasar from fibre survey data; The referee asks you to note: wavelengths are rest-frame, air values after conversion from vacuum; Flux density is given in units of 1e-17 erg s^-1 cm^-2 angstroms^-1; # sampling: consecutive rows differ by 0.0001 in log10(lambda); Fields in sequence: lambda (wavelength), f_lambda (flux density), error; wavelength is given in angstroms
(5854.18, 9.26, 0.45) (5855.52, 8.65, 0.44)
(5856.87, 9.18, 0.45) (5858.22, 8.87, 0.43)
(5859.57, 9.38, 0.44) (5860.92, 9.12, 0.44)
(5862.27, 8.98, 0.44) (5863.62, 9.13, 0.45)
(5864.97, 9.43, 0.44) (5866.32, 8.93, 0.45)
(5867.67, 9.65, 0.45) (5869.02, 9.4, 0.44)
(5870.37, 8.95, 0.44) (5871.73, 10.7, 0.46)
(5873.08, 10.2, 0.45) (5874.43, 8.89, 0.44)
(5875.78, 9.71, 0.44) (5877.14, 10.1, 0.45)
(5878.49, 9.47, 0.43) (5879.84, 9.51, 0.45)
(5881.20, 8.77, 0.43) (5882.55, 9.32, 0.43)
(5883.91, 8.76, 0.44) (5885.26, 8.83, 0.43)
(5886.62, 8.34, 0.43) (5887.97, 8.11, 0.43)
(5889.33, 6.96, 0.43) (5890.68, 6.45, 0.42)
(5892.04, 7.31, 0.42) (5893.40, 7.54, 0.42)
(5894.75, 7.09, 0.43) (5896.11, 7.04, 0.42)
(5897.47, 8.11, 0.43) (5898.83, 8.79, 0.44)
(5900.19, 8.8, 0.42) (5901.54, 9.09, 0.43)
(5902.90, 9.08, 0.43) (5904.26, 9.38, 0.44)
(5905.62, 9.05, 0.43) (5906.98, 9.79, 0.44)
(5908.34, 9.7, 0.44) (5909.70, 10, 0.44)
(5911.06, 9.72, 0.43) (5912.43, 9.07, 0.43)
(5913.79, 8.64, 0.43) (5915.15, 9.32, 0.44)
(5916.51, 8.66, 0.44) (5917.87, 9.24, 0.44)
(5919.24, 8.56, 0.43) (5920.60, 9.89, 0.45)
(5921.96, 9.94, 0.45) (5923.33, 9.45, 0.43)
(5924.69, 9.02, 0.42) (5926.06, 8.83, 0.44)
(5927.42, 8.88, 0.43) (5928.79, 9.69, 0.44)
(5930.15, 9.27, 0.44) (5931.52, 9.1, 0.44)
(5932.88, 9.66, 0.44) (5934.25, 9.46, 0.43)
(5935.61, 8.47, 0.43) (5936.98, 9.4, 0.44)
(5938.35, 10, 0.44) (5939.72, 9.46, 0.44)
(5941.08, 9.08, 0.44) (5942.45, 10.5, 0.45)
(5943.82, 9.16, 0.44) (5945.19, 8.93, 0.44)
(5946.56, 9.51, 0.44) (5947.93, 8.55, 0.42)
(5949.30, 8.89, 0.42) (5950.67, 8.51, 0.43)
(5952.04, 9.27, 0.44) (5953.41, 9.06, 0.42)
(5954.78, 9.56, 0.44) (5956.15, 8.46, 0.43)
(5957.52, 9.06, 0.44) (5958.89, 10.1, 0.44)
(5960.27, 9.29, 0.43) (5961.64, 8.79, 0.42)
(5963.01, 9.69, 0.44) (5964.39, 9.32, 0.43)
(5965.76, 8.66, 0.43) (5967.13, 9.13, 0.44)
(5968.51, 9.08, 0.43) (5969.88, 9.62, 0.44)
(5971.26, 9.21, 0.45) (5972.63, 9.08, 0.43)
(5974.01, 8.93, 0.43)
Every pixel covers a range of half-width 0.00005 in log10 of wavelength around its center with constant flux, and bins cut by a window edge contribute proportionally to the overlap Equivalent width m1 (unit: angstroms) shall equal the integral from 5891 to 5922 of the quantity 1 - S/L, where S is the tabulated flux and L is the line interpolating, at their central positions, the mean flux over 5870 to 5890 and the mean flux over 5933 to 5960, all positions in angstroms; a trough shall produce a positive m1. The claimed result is 1.2 angstroms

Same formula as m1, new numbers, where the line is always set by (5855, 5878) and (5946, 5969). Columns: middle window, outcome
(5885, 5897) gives 2.35 angstroms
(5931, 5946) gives -0.36 angstroms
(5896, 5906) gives 0.57 angstroms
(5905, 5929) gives -0.18 angstroms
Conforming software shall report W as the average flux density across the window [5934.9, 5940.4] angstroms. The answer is 9.34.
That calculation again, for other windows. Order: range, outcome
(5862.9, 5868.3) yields 9.28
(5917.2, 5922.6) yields 9.4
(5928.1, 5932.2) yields 9.35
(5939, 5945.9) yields 9.43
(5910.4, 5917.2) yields 9.08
